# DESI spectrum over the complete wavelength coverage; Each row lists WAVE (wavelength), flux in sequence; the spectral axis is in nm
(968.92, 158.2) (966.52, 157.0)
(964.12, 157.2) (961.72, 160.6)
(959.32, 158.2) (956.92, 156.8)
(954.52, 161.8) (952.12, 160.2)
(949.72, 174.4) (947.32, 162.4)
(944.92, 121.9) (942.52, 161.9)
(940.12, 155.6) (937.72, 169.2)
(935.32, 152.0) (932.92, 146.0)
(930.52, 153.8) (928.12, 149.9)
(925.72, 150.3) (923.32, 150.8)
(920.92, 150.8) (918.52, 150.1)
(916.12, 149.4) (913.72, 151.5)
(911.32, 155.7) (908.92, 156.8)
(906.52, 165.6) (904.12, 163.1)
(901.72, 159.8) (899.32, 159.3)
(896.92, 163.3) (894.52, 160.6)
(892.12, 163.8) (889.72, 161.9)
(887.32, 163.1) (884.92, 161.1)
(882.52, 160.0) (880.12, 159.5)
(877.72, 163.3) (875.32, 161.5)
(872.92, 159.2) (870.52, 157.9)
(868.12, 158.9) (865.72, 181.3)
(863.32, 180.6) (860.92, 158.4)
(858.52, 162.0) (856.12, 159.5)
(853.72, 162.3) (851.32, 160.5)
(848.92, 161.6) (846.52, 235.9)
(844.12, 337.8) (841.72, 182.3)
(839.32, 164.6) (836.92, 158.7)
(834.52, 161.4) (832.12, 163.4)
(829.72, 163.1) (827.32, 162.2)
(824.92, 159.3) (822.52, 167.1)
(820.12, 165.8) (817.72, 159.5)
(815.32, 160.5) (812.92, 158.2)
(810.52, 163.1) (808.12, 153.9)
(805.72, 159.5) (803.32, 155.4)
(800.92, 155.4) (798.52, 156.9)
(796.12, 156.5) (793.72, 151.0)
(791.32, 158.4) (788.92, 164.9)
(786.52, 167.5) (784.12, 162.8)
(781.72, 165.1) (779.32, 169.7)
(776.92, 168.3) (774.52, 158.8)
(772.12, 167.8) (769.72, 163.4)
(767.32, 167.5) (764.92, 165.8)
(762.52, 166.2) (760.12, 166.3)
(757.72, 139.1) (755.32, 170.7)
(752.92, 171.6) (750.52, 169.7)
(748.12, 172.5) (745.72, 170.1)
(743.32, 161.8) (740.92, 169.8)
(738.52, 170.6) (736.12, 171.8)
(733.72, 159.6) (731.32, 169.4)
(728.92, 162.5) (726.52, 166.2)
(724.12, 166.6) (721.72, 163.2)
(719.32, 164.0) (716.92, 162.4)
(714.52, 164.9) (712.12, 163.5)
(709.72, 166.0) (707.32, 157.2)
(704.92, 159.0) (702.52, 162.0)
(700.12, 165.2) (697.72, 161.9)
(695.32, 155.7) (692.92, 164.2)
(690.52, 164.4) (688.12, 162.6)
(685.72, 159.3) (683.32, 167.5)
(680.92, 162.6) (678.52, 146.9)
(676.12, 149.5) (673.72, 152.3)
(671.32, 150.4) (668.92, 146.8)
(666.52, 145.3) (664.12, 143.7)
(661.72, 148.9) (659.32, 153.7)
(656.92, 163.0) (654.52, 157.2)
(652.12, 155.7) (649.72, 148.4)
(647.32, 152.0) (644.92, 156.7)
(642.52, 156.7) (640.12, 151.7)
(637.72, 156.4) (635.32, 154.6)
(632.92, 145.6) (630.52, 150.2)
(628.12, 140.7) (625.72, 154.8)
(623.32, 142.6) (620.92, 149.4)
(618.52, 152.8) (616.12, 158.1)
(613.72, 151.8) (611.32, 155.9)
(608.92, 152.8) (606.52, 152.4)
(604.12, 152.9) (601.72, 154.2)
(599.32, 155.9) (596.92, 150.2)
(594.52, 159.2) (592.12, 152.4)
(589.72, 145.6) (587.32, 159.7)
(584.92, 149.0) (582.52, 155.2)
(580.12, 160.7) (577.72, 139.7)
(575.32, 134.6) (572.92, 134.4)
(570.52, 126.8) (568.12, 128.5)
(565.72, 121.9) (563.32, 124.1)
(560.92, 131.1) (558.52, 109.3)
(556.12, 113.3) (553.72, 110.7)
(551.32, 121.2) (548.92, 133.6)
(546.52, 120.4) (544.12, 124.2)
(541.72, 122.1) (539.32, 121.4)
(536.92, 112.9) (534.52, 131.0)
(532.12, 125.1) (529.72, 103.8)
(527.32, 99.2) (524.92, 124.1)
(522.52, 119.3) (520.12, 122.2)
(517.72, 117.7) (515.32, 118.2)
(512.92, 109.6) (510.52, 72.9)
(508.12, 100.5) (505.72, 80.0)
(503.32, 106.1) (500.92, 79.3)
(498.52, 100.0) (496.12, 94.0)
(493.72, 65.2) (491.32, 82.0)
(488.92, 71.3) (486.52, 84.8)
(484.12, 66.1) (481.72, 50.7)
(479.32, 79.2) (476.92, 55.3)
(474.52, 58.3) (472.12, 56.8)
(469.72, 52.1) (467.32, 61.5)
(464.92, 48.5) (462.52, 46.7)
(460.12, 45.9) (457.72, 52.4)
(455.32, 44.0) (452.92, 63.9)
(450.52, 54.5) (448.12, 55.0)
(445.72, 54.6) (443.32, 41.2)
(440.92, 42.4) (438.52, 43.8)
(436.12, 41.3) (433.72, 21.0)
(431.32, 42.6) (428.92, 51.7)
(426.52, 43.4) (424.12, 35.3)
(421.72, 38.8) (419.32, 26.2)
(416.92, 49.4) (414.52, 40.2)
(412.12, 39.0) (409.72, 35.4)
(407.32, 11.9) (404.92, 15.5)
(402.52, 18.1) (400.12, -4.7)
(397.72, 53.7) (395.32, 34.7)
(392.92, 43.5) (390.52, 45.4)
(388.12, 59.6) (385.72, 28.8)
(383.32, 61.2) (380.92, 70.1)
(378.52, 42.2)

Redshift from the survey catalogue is 0.286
